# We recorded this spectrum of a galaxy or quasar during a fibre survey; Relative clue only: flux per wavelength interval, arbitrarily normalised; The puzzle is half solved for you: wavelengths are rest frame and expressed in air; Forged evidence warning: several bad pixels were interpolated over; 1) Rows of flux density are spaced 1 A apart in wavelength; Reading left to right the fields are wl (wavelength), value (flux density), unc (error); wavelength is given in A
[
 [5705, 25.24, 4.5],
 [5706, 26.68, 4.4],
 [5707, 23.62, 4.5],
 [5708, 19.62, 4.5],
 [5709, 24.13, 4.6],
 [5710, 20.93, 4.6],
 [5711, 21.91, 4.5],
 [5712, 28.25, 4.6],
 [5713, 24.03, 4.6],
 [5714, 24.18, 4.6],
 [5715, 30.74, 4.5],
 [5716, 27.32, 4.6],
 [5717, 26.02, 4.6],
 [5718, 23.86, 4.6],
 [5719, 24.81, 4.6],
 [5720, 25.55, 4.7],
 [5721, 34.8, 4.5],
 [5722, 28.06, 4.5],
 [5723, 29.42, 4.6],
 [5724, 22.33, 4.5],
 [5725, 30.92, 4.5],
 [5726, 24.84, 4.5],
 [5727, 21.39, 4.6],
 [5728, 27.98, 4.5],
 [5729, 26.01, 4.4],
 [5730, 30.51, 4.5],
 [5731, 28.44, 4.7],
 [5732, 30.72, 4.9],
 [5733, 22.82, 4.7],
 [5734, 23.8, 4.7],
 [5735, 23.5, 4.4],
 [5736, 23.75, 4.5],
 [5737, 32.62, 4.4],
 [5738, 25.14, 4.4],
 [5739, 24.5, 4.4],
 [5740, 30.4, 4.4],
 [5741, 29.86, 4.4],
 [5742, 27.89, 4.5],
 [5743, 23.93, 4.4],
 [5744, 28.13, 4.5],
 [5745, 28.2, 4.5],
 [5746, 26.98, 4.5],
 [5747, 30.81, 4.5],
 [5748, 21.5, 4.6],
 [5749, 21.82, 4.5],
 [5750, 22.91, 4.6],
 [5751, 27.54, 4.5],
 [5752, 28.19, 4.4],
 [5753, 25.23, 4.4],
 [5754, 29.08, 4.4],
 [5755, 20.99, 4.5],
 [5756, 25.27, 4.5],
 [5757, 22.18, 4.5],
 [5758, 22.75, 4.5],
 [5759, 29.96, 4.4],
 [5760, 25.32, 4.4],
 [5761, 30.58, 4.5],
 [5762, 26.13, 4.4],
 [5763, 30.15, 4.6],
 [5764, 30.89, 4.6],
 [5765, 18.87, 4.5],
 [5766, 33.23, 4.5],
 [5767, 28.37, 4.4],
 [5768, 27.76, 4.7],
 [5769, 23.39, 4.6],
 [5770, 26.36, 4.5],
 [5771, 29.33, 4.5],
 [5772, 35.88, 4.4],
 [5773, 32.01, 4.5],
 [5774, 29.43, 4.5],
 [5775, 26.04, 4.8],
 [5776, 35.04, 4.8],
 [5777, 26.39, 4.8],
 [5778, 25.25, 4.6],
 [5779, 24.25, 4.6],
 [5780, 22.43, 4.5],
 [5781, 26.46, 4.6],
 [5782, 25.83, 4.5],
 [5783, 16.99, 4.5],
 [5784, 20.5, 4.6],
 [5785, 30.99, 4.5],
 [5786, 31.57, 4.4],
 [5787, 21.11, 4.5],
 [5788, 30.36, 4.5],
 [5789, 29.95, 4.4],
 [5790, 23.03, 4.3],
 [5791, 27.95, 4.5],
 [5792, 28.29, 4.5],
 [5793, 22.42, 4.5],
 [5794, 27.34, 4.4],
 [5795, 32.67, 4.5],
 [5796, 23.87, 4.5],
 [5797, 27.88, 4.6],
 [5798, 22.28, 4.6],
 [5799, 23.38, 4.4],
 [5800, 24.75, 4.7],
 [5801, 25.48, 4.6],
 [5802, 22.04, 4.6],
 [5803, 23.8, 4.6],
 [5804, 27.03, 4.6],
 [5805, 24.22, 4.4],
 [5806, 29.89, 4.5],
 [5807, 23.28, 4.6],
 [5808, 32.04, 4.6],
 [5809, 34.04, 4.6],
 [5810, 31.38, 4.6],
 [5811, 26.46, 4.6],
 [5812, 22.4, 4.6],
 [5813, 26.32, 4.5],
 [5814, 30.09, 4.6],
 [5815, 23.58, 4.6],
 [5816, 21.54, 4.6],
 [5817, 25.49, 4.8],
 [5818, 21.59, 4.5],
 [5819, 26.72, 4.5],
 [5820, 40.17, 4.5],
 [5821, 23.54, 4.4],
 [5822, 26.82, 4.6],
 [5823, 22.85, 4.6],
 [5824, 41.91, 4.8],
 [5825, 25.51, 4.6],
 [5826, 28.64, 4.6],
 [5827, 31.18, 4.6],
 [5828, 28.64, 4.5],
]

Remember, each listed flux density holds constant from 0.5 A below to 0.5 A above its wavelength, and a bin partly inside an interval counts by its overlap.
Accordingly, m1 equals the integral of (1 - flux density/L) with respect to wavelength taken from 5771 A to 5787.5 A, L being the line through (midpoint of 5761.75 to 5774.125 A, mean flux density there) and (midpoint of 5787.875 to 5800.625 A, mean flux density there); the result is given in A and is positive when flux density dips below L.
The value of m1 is 0.4 A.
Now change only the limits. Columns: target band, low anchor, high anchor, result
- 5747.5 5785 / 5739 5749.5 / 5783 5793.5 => 0.1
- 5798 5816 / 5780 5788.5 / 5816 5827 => 0.5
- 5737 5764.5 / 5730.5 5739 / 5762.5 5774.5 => 0.8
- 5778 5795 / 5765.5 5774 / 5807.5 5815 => 2.0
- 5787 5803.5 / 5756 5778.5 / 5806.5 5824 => 1.1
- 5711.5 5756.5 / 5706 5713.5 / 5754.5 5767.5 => -3.1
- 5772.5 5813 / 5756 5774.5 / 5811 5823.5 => 0.5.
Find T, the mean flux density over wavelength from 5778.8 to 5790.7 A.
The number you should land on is 25.4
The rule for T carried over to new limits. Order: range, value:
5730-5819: 26.5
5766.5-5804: 26.5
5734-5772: 26.7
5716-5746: 26.9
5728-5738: 26.9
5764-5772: 27.6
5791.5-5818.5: 26.1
